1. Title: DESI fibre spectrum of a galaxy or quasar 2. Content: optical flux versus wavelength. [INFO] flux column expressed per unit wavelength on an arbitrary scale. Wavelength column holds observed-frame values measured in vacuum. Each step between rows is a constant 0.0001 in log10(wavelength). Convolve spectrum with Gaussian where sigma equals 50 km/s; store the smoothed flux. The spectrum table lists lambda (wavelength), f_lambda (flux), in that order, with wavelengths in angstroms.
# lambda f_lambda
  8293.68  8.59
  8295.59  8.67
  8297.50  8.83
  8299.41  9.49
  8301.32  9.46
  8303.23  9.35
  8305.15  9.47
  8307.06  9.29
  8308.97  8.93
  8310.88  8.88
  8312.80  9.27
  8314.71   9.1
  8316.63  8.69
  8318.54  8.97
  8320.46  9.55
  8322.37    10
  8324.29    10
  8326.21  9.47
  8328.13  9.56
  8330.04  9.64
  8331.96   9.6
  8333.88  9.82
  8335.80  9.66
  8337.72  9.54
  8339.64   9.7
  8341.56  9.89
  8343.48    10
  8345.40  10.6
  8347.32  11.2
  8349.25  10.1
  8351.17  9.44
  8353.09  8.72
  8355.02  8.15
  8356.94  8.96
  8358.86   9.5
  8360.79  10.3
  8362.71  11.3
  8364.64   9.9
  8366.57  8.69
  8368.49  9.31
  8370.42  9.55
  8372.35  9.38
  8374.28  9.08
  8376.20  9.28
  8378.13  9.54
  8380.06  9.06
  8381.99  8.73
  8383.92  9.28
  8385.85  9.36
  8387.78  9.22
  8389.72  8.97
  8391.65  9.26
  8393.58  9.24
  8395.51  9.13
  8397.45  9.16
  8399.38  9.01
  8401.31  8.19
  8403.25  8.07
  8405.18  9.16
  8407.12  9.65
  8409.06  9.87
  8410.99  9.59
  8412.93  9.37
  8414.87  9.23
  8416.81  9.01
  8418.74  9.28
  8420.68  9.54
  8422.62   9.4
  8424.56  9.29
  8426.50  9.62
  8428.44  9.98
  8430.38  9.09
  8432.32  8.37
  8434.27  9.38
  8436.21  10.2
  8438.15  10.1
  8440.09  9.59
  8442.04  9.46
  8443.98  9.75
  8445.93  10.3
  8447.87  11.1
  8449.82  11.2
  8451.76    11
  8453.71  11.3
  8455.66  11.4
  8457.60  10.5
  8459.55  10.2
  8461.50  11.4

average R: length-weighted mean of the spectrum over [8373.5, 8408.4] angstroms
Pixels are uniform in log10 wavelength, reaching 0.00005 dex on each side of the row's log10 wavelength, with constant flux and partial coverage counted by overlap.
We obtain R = 9.08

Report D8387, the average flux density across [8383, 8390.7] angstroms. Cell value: 9.2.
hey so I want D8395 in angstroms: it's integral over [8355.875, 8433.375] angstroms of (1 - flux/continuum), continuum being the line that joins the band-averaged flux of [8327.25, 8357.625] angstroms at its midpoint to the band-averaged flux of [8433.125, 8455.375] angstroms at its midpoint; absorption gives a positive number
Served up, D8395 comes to 5.5 angstroms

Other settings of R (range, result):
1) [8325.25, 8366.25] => 9.75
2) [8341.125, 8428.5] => 9.39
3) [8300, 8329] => 9.33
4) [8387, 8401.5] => 9.06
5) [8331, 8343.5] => 9.72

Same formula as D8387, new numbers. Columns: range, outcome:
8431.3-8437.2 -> 9.31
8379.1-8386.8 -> 9.11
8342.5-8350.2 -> 10.5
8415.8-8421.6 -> 9.28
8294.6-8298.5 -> 8.76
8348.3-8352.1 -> 9.78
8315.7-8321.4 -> 9.07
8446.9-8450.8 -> 11.2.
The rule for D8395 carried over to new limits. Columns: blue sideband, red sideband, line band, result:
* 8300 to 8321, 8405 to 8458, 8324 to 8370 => -1.6 angstroms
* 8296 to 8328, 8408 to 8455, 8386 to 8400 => 0.7 angstroms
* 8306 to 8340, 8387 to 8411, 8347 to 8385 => -0.8 angstroms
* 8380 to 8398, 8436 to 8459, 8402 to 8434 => 1.7 angstroms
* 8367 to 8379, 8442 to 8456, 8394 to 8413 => 1.5 angstroms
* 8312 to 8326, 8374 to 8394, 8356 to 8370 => -0.7 angstroms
